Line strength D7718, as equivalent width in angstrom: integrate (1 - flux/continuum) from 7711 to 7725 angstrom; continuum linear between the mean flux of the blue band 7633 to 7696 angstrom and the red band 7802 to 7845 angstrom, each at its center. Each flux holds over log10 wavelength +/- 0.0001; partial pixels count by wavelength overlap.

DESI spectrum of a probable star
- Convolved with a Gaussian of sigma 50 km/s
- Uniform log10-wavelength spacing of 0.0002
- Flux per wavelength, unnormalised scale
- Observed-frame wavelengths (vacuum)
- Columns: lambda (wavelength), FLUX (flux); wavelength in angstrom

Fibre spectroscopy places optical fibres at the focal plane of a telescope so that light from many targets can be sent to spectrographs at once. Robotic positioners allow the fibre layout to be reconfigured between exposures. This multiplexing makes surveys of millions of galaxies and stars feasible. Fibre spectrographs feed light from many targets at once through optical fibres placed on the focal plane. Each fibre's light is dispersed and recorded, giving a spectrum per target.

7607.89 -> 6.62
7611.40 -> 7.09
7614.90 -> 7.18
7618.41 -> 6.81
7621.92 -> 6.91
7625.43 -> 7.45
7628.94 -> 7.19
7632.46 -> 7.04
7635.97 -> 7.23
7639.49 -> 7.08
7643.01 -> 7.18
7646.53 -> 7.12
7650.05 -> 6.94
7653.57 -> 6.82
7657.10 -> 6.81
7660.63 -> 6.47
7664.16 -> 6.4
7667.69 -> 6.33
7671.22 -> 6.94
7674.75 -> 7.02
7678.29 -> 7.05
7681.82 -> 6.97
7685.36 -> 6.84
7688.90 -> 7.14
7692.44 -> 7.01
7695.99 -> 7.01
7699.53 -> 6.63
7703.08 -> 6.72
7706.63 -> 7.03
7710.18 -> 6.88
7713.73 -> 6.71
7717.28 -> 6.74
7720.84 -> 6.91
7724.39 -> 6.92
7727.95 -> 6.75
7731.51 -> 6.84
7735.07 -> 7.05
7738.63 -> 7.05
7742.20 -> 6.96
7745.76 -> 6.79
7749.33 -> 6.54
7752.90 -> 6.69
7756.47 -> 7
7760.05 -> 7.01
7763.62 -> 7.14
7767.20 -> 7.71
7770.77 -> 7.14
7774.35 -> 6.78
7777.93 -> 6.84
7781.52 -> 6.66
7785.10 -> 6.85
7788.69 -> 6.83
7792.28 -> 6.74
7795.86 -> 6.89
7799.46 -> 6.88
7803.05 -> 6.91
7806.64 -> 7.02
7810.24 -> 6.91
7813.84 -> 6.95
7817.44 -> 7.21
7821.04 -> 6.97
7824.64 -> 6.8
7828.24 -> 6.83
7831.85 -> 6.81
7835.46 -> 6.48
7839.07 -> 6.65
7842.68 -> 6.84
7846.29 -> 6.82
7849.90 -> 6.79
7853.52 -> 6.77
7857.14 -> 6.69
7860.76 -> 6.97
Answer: 0.2 angstrom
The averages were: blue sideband 6.91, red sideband 6.86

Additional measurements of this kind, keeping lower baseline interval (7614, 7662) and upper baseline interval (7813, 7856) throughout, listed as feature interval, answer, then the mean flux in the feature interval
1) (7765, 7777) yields -0.52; 7.18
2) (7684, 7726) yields 0.44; 6.88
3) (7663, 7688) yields 0.59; 6.82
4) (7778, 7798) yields 0.20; 6.8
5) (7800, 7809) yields -0.13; 6.95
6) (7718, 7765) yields 0.16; 6.89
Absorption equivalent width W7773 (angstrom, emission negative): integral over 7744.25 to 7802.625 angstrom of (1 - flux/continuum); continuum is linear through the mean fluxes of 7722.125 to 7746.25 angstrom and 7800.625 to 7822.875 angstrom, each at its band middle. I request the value 0.4 angstrom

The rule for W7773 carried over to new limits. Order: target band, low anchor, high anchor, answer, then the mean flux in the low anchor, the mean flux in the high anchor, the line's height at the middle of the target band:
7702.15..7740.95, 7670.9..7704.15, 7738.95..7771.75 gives 0.5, 6.94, 7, 6.97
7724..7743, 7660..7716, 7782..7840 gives -0.2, 6.83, 6.86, 6.84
